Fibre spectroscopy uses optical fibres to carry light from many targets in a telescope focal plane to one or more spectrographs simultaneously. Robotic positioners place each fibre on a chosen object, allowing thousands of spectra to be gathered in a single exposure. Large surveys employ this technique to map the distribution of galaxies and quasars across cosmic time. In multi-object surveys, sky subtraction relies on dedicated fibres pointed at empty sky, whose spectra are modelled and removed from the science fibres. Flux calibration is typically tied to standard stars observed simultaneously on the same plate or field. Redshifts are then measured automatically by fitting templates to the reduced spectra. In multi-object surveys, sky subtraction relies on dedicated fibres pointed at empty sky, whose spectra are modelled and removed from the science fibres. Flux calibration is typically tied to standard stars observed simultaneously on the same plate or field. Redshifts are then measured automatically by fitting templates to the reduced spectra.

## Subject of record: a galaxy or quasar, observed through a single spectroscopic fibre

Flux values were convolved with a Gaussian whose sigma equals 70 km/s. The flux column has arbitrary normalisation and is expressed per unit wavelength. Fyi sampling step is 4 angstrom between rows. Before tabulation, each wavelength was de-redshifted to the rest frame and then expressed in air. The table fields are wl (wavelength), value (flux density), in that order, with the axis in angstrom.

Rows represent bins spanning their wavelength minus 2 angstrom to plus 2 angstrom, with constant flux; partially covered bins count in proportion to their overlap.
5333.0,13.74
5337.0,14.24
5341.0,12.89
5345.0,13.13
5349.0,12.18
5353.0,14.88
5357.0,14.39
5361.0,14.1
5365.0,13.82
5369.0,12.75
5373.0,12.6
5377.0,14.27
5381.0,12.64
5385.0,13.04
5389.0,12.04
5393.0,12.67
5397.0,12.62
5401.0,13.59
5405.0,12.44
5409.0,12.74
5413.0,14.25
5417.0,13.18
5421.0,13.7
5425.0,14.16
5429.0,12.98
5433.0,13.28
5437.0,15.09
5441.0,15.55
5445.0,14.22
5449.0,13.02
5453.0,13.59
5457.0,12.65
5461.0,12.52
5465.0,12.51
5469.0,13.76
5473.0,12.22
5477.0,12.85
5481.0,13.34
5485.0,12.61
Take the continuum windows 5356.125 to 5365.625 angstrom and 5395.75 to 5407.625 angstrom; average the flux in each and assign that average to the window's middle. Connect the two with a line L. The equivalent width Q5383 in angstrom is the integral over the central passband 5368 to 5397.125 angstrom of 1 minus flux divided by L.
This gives 1.3 angstrom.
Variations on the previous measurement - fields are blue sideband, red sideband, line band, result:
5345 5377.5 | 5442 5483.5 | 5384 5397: 0.9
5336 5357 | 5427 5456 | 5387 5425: 1.9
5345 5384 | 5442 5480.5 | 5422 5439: -0.8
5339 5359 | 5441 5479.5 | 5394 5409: 0.6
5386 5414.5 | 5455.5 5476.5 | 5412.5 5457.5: -3.6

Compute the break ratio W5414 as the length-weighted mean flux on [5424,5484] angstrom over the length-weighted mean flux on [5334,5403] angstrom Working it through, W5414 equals 1.01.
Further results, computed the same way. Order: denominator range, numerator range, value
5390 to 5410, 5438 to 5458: 1.09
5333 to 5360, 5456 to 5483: 0.94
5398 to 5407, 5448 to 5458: 1.01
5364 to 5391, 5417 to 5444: 1.08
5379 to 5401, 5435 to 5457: 1.11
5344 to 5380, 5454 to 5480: 0.94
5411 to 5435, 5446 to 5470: 0.96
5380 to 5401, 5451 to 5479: 1.01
